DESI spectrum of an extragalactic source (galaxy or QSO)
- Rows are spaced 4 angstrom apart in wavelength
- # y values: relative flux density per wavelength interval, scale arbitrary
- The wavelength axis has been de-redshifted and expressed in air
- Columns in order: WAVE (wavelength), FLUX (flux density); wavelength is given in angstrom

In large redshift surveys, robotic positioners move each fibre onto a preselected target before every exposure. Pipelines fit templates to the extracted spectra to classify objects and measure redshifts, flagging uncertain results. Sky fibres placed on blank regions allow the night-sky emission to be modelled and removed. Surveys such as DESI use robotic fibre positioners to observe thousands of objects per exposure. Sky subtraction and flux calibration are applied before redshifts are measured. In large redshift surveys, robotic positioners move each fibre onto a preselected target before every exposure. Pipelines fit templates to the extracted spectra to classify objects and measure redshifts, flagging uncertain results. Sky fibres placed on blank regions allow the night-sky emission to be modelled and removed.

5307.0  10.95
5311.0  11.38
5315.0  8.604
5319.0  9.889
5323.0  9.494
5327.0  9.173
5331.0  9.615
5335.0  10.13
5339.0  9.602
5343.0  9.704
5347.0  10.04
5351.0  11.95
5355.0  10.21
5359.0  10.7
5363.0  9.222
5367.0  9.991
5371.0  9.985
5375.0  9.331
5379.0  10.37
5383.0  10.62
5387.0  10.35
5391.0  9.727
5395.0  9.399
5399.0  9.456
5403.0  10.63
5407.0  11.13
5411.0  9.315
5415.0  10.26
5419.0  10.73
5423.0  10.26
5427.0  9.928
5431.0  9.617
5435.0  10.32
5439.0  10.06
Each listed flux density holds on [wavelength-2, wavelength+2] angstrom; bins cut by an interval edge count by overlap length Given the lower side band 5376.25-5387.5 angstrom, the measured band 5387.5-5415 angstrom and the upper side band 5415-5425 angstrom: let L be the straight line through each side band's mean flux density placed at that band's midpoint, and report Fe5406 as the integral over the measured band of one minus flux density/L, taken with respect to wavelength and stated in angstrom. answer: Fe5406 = 1.1 angstrom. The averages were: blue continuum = 10.4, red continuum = 10.4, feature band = 9.99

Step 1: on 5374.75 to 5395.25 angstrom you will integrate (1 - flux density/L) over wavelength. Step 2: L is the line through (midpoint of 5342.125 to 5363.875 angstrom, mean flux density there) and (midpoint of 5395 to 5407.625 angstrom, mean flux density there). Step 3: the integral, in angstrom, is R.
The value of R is 0.3 angstrom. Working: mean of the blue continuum 10.4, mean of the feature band 10.1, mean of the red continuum 10.2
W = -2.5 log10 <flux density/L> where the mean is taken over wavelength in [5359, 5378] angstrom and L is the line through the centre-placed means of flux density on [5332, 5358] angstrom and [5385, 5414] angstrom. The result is 0.040 mag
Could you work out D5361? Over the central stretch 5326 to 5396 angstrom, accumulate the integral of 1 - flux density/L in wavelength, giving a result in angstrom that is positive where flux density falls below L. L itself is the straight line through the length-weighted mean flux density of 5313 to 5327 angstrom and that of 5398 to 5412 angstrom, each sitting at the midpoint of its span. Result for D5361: -1.97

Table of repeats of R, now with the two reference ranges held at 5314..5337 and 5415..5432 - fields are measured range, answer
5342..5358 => -1.41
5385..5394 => -0.01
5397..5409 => -0.43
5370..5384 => -0.25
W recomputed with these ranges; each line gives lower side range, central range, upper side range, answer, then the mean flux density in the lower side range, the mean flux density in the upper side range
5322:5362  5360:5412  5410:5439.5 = 0.01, 10.1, 10.1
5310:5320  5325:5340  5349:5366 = 0.05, 9.82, 10.5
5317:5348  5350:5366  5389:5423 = -0.06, 9.7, 10.1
